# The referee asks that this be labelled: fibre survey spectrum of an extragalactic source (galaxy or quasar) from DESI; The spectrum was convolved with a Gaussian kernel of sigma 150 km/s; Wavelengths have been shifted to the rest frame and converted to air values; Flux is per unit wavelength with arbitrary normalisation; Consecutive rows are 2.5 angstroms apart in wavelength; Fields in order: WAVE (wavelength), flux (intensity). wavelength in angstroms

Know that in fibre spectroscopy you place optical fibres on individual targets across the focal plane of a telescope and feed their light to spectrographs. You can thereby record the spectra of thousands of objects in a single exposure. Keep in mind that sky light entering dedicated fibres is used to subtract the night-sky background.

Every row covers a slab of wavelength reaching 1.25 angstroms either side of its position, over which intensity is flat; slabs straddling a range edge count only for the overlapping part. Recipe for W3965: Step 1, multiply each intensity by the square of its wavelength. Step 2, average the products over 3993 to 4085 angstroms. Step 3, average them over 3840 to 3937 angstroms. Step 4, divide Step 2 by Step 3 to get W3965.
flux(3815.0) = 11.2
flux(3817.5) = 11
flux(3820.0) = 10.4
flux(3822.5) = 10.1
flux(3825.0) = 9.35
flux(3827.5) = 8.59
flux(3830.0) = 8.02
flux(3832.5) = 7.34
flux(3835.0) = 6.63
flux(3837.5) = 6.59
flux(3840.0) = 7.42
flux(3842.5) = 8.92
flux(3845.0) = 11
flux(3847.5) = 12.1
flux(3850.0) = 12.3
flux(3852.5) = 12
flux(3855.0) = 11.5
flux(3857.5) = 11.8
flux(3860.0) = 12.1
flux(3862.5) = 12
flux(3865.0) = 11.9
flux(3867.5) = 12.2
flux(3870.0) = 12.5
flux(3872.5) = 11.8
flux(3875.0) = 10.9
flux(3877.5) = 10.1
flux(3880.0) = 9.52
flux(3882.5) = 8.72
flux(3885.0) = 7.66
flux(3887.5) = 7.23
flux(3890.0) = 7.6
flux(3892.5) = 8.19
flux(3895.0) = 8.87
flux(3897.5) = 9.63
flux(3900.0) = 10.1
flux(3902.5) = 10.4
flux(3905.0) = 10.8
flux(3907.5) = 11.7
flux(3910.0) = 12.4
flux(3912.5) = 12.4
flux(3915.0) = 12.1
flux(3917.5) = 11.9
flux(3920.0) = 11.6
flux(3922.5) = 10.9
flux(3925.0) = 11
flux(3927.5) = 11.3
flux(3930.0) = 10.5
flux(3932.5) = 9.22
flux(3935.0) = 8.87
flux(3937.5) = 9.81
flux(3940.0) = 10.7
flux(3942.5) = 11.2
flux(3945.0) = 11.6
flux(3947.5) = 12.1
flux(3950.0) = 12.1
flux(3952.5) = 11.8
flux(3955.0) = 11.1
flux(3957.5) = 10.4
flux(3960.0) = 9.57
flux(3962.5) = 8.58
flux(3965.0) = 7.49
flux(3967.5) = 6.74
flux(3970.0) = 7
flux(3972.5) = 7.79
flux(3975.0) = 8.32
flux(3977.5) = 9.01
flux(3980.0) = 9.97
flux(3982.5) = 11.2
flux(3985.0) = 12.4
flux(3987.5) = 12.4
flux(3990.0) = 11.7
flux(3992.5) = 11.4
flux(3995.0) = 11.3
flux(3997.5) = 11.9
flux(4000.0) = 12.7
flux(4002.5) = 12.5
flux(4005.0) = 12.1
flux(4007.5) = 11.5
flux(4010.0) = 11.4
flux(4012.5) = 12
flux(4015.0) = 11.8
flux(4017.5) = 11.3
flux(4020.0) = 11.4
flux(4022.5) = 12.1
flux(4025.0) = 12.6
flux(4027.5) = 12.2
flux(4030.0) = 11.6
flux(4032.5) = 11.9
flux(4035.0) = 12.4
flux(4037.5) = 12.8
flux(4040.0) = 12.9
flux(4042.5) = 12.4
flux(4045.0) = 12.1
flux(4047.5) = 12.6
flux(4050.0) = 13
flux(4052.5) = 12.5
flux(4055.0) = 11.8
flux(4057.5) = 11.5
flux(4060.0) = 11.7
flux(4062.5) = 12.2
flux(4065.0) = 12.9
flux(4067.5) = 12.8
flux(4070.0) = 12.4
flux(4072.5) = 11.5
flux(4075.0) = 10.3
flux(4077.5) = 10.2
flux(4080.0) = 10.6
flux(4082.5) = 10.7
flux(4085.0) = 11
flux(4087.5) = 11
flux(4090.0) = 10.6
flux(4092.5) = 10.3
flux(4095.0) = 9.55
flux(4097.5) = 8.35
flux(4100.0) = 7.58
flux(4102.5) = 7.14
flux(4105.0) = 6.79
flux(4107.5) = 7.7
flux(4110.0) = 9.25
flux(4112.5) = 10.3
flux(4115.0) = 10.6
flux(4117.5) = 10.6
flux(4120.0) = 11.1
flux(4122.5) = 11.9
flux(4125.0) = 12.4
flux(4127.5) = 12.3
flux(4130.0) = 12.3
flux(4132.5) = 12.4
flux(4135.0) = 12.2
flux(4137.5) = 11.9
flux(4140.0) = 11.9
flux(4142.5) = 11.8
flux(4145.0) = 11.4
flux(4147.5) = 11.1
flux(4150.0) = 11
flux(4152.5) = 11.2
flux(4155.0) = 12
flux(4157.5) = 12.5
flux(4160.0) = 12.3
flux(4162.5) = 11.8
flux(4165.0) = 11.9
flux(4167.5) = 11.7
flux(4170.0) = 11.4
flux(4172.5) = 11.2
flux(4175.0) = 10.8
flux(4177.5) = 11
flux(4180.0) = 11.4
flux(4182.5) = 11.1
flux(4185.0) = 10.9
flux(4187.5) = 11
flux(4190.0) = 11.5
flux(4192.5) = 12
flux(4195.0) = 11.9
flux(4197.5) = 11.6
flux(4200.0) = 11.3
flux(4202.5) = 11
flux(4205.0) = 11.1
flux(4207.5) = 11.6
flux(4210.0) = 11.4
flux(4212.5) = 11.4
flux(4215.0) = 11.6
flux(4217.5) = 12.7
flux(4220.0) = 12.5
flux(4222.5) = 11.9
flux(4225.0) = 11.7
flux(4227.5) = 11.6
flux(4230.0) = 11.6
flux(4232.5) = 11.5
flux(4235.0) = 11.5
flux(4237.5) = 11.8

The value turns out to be 1.21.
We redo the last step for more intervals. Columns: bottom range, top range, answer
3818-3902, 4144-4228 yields 1.38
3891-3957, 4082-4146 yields 1.06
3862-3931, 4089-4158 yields 1.13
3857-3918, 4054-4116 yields 1.08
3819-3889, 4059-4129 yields 1.18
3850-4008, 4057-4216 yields 1.16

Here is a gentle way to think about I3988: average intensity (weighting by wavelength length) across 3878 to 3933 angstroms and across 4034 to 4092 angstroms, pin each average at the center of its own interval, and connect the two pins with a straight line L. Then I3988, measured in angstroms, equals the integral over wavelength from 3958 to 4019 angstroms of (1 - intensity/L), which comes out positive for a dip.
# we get 3.04 angstroms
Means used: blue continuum 10.2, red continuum 11.8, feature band 10.5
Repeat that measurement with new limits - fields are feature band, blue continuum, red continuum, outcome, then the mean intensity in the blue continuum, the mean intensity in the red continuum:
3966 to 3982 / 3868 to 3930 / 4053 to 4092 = 3.8 angstroms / 10.4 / 11.4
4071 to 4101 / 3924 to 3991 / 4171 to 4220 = 1.8 angstroms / 10.1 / 11.4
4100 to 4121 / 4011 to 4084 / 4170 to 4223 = 4.8 angstroms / 11.9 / 11.5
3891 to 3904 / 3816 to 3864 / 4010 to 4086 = 1.3 angstroms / 9.97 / 11.9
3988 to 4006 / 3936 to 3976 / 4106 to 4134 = -3.4 angstroms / 9.77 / 11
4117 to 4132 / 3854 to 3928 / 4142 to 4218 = -0.7 angstroms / 10.7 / 11.5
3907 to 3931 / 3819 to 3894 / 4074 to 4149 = -3.7 angstroms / 9.88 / 10.5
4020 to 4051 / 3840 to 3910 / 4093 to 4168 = -4.8 angstroms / 10.5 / 10.8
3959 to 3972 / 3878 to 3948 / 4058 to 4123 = 3.1 angstroms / 10.3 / 10.3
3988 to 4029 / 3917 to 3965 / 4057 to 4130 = -4.9 angstroms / 10.6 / 10.5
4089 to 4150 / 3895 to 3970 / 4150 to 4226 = 4.4 angstroms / 10.5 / 11.6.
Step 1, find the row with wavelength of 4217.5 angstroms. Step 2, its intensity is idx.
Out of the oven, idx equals 12.7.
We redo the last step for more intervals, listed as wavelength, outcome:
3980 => 9.97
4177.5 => 11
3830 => 8.02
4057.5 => 11.5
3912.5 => 12.4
